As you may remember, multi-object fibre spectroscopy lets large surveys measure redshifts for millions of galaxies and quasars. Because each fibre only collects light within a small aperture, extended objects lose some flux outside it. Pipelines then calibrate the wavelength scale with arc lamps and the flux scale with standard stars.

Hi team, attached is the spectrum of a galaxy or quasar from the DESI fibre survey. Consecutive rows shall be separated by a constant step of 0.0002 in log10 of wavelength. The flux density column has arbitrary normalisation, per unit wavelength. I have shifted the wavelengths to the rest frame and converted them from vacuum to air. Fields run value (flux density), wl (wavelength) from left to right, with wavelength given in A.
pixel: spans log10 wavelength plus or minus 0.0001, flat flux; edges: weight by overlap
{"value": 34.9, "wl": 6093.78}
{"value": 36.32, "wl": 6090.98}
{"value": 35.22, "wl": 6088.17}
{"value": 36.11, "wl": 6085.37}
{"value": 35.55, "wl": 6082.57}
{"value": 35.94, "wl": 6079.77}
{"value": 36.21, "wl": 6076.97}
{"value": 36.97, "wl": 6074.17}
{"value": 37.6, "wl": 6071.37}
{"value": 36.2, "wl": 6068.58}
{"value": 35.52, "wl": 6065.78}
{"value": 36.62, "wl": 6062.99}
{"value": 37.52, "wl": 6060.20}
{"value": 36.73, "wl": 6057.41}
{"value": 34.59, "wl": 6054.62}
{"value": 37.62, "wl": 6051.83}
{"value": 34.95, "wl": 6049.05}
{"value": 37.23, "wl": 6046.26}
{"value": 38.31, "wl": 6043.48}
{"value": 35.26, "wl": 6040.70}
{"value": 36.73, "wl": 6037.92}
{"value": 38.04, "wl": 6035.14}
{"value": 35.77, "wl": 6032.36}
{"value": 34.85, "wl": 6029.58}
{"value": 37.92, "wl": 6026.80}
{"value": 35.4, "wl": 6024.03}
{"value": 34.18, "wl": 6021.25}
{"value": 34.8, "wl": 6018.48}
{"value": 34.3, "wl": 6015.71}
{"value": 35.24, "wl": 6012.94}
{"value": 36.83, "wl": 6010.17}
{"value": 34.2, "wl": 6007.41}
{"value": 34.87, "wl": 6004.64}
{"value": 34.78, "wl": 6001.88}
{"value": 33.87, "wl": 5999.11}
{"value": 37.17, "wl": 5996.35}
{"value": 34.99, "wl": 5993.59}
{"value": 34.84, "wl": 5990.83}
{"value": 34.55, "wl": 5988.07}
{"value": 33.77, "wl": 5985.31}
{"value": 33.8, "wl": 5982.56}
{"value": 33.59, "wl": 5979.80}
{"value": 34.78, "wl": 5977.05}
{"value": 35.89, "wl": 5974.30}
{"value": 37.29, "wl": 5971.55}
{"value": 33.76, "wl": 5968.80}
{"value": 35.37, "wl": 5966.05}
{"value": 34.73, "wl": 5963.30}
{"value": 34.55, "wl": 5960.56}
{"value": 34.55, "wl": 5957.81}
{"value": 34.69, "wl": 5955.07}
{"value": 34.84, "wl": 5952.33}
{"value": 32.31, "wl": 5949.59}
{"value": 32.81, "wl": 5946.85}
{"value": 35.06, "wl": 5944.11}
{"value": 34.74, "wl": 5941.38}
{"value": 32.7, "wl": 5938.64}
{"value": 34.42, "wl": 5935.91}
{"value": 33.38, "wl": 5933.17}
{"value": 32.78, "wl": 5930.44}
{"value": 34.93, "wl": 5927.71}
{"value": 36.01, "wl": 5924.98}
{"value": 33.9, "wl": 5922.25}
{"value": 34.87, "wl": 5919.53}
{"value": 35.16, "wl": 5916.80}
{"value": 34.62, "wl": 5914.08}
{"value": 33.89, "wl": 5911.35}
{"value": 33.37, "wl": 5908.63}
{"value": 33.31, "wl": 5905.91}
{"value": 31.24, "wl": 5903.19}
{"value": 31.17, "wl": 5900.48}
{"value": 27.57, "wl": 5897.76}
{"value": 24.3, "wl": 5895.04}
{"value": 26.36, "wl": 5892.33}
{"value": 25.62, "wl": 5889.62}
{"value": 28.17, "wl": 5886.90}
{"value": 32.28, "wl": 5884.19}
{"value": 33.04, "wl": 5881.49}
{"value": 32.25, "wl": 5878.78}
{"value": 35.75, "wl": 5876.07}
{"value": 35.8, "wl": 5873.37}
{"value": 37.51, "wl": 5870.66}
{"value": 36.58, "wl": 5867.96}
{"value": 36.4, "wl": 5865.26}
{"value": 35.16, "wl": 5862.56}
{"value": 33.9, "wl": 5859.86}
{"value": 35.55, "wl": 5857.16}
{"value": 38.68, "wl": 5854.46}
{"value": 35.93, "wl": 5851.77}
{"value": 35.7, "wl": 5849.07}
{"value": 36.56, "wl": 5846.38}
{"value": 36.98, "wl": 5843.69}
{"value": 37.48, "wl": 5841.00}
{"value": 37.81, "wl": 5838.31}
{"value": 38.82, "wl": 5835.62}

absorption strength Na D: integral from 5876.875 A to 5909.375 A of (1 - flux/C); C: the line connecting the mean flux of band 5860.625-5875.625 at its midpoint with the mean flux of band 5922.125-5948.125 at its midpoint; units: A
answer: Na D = 5.0 A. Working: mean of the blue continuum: 36.2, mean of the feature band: 29.9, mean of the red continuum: 34.1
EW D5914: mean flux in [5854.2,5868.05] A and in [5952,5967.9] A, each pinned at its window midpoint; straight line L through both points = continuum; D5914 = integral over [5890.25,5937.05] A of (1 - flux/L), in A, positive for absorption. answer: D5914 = 3.9 A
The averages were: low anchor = 35.8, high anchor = 34.8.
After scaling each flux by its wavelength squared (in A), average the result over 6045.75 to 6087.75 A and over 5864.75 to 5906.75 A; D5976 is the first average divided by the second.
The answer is 1.22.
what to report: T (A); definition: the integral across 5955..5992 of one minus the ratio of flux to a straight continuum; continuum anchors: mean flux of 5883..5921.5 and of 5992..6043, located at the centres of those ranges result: -1.0 A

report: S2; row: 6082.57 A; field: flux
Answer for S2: 35.55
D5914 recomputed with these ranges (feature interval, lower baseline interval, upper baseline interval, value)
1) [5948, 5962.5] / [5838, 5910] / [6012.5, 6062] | 0.2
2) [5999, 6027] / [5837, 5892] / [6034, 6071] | 0.9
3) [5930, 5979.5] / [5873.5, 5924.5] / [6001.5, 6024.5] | -1.6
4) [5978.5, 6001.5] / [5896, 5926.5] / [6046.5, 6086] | 0.1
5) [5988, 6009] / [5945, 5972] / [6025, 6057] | 0.3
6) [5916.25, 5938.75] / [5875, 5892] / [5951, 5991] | -1.0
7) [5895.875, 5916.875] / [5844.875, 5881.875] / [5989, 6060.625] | 2.1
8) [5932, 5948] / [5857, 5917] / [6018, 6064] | 0.0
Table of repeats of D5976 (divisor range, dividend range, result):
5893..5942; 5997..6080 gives 1.14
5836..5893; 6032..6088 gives 1.13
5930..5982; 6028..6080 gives 1.10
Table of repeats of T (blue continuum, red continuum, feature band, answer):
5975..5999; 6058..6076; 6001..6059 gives -0.12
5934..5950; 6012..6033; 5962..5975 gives -0.43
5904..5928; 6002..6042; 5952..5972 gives 0.01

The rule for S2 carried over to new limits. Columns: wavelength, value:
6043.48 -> 38.31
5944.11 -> 35.06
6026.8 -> 37.92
